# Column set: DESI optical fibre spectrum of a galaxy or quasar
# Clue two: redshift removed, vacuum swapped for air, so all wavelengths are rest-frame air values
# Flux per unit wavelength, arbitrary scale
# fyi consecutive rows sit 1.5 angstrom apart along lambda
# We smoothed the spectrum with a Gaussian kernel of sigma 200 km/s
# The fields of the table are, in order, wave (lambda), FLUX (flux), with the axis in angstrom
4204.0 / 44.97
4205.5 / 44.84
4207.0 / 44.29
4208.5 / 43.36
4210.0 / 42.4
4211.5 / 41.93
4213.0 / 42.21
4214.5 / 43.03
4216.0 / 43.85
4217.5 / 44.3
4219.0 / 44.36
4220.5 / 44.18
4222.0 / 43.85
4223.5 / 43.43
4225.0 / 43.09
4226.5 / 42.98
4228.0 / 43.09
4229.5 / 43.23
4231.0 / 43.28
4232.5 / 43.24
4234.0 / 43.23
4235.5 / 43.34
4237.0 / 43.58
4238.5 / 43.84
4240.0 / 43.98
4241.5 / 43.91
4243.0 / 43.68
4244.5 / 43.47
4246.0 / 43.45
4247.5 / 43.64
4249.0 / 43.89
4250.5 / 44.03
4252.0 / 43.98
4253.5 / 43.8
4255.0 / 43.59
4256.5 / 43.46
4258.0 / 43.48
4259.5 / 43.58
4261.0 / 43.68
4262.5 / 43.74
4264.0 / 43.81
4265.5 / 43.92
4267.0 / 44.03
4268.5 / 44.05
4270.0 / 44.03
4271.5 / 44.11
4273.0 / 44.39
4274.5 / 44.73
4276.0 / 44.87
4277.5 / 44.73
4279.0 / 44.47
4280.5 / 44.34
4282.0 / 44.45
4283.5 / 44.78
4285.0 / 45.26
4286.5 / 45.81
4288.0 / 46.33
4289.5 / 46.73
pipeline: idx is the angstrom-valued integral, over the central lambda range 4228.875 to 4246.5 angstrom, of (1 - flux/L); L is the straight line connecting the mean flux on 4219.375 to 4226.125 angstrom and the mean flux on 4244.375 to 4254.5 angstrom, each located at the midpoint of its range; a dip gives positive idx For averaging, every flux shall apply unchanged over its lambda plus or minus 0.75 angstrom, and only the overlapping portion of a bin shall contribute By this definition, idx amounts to 0.08 angstrom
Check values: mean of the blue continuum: 43.6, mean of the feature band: 43.5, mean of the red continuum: 43.8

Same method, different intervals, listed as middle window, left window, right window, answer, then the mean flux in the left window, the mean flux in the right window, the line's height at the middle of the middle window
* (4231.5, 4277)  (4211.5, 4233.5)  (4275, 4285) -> 0.3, 43.4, 44.7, 44.1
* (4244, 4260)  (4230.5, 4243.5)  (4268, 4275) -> 0.1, 43.6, 44.3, 43.9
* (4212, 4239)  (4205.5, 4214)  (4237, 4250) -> -0.1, 43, 43.7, 43.4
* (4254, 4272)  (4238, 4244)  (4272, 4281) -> 0.2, 43.8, 44.6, 44.3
